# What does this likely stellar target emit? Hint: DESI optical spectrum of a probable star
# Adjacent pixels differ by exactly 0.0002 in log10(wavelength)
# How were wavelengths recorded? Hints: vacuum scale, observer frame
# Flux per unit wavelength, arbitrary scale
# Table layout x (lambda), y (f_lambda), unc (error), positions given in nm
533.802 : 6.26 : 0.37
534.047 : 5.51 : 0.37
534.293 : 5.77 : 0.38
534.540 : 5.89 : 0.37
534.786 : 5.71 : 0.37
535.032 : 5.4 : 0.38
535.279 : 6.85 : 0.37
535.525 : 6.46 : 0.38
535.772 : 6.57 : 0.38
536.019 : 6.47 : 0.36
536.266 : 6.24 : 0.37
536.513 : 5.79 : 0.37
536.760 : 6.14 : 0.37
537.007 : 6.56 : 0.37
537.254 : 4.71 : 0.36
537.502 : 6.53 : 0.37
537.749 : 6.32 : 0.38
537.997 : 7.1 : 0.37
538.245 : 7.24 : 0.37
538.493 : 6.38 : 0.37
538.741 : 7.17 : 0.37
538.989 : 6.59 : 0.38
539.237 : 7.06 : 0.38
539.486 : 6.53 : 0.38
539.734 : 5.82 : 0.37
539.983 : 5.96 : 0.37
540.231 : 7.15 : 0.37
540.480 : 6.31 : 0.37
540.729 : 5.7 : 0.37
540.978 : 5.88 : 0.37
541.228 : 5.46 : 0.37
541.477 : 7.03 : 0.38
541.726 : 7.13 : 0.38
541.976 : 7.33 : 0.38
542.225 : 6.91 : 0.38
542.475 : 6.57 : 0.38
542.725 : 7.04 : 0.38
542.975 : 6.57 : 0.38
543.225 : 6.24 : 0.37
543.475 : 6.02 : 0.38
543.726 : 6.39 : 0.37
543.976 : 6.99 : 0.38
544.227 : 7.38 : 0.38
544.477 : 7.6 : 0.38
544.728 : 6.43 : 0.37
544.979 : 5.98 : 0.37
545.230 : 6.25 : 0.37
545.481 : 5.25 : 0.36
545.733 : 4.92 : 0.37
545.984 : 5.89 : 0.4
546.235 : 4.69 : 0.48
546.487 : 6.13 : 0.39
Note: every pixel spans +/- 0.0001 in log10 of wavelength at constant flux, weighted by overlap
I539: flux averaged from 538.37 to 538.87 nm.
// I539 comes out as 6.78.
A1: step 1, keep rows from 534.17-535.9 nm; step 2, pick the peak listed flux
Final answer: 6.85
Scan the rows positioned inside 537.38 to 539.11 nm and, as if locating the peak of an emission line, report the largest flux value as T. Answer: 7.24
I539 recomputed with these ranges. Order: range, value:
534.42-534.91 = 5.81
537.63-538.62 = 6.76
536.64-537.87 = 6.05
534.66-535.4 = 5.98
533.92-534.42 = 5.65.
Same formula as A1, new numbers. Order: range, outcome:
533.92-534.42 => 5.77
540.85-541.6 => 7.03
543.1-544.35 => 7.38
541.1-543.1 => 7.33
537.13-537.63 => 6.53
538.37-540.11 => 7.17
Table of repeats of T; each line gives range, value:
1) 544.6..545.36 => 6.43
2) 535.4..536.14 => 6.57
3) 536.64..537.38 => 6.56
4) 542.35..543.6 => 7.04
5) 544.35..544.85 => 7.6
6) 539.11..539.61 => 7.06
